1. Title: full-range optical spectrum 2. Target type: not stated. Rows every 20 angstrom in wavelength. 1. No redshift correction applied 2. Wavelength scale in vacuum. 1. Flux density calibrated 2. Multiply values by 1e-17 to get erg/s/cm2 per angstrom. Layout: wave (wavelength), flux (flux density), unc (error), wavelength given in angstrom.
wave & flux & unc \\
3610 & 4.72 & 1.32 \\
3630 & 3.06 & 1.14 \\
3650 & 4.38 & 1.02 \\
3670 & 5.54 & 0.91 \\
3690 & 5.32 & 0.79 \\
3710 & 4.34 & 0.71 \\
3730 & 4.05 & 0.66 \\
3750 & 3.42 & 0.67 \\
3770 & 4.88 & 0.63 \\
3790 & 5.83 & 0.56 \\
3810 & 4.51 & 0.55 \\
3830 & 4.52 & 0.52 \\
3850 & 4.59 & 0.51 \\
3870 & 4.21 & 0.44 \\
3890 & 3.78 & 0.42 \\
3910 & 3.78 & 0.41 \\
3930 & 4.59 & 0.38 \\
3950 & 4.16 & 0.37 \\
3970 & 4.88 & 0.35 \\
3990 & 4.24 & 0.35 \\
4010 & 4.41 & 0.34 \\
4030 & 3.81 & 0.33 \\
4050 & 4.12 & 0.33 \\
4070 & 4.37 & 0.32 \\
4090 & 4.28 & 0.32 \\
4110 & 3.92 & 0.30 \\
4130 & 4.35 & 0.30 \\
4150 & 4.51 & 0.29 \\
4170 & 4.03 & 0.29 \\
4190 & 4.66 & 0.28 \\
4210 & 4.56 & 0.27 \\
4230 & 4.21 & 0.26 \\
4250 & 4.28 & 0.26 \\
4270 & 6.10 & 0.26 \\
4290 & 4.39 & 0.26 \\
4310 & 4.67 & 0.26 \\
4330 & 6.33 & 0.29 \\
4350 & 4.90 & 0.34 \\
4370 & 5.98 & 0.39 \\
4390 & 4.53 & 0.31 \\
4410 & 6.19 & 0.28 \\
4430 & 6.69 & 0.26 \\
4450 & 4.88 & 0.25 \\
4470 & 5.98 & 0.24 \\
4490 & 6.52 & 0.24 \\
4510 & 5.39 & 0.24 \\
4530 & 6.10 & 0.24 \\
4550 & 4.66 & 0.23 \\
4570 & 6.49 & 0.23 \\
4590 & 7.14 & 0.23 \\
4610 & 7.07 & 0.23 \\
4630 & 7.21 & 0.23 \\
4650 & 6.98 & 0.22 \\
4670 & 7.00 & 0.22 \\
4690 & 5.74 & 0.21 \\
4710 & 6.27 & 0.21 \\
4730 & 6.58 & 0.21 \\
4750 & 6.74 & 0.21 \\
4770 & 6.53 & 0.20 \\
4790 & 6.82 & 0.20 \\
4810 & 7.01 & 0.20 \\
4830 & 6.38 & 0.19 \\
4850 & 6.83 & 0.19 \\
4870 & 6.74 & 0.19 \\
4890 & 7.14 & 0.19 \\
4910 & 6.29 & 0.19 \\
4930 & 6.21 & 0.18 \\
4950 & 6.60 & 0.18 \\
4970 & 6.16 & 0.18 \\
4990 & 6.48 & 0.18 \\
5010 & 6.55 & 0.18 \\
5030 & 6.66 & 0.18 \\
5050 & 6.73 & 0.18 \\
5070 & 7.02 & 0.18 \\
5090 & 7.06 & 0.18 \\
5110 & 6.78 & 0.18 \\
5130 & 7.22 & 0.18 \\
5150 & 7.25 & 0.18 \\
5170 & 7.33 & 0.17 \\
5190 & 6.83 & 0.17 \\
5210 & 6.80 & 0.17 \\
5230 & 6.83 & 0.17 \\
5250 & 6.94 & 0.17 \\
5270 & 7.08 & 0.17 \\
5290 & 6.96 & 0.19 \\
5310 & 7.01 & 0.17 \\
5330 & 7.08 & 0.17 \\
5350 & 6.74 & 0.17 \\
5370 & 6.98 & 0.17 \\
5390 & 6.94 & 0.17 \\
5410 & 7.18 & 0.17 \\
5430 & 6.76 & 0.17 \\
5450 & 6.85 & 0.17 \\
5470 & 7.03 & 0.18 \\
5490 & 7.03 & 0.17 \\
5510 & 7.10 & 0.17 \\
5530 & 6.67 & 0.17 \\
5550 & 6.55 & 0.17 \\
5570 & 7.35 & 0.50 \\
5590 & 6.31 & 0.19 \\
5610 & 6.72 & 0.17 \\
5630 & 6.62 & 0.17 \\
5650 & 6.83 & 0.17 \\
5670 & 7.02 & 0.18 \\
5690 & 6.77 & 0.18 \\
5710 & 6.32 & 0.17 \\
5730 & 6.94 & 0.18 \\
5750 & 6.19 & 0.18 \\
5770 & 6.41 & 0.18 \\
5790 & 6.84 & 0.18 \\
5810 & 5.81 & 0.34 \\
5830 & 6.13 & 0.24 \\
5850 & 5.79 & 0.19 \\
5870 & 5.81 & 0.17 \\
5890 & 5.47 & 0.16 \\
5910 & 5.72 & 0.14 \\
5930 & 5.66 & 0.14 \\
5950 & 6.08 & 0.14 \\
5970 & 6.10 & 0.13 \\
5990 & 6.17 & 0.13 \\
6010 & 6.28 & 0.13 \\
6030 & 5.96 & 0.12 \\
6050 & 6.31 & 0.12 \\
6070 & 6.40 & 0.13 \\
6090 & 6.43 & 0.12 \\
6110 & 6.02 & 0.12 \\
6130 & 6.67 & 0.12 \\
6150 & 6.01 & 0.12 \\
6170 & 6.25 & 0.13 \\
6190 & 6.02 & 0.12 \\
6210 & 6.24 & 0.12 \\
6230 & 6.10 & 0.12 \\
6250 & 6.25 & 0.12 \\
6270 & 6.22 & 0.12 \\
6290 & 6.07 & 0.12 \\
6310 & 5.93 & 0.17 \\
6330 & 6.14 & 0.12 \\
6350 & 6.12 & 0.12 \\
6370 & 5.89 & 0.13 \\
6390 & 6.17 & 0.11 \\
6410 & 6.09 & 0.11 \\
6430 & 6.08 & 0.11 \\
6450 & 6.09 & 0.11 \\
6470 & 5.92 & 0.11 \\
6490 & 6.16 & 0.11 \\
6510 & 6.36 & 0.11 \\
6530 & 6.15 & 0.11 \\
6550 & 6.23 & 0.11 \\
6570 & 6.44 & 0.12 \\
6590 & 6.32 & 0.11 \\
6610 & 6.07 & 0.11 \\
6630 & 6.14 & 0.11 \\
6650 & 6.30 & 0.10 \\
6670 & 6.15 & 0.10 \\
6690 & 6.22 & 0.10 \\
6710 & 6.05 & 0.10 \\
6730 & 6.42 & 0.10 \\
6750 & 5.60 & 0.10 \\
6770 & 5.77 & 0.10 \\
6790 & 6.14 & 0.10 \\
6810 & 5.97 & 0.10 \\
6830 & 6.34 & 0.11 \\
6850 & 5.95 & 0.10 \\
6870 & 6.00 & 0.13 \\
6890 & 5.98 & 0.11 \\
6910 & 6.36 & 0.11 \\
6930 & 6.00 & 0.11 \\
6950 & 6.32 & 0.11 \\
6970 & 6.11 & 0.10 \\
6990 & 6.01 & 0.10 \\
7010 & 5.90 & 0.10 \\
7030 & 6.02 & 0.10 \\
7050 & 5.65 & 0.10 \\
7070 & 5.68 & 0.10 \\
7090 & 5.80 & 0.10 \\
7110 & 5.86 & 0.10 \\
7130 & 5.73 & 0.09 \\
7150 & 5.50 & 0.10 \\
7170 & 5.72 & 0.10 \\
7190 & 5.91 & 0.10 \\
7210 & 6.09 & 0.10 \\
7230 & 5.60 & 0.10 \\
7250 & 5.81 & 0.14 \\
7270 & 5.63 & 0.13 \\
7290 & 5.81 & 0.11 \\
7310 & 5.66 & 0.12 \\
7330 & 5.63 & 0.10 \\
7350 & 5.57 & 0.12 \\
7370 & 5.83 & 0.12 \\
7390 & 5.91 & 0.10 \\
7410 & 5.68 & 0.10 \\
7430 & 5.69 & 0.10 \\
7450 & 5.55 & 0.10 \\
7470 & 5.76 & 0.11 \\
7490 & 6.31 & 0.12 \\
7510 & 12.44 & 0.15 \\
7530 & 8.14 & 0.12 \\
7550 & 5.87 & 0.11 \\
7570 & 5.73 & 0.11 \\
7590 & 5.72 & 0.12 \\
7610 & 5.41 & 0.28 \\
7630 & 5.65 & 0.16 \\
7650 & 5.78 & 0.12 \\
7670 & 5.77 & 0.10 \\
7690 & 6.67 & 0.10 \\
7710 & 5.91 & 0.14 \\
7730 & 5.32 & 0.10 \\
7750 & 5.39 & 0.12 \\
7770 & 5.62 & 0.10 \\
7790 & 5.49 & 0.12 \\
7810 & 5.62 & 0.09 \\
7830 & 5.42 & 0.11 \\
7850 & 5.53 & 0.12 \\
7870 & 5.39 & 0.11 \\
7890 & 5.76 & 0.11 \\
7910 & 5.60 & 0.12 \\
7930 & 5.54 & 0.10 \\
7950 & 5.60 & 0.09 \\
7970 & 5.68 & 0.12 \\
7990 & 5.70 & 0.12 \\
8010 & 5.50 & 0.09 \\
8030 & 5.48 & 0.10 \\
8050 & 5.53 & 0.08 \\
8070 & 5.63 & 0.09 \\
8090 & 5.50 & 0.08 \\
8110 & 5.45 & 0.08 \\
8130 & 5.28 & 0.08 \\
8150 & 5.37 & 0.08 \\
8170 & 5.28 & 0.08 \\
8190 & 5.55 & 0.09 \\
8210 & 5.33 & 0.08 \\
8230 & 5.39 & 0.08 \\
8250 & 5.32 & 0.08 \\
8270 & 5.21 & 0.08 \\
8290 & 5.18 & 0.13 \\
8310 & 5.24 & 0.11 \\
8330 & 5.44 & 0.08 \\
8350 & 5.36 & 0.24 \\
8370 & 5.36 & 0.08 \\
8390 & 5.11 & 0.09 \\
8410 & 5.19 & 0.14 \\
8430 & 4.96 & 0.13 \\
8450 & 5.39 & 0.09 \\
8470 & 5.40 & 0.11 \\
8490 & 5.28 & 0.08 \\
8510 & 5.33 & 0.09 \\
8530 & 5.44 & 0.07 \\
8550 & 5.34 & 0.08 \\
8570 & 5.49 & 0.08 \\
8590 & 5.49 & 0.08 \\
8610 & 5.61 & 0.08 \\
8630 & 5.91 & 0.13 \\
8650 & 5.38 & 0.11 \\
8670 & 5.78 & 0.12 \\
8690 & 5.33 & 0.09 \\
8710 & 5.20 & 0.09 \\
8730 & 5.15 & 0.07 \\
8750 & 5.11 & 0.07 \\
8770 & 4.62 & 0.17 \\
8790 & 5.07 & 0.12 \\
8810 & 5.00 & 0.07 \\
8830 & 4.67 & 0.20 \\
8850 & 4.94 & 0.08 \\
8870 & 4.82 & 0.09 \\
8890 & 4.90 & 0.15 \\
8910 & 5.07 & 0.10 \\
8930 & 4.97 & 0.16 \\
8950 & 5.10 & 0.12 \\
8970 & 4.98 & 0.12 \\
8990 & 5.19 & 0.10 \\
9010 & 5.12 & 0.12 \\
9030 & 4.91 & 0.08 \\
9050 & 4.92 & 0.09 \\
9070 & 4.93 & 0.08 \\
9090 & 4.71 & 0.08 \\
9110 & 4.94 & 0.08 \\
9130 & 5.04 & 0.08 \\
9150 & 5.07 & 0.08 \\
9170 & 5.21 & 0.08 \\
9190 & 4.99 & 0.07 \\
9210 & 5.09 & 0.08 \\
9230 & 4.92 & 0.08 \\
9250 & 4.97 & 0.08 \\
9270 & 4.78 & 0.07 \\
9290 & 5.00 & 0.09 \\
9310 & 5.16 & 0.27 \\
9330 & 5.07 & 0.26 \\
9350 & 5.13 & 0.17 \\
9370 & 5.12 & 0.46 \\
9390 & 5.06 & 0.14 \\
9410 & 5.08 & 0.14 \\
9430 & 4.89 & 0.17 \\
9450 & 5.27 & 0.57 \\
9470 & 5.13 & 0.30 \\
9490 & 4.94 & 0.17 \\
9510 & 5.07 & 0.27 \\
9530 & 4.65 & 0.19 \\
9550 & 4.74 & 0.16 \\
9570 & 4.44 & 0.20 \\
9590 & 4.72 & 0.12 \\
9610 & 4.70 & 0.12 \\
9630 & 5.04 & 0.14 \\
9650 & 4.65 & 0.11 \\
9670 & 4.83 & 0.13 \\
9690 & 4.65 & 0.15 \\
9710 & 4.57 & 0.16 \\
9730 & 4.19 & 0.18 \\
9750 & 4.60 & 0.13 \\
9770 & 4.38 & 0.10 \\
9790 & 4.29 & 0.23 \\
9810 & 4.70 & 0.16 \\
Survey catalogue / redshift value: 0.14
